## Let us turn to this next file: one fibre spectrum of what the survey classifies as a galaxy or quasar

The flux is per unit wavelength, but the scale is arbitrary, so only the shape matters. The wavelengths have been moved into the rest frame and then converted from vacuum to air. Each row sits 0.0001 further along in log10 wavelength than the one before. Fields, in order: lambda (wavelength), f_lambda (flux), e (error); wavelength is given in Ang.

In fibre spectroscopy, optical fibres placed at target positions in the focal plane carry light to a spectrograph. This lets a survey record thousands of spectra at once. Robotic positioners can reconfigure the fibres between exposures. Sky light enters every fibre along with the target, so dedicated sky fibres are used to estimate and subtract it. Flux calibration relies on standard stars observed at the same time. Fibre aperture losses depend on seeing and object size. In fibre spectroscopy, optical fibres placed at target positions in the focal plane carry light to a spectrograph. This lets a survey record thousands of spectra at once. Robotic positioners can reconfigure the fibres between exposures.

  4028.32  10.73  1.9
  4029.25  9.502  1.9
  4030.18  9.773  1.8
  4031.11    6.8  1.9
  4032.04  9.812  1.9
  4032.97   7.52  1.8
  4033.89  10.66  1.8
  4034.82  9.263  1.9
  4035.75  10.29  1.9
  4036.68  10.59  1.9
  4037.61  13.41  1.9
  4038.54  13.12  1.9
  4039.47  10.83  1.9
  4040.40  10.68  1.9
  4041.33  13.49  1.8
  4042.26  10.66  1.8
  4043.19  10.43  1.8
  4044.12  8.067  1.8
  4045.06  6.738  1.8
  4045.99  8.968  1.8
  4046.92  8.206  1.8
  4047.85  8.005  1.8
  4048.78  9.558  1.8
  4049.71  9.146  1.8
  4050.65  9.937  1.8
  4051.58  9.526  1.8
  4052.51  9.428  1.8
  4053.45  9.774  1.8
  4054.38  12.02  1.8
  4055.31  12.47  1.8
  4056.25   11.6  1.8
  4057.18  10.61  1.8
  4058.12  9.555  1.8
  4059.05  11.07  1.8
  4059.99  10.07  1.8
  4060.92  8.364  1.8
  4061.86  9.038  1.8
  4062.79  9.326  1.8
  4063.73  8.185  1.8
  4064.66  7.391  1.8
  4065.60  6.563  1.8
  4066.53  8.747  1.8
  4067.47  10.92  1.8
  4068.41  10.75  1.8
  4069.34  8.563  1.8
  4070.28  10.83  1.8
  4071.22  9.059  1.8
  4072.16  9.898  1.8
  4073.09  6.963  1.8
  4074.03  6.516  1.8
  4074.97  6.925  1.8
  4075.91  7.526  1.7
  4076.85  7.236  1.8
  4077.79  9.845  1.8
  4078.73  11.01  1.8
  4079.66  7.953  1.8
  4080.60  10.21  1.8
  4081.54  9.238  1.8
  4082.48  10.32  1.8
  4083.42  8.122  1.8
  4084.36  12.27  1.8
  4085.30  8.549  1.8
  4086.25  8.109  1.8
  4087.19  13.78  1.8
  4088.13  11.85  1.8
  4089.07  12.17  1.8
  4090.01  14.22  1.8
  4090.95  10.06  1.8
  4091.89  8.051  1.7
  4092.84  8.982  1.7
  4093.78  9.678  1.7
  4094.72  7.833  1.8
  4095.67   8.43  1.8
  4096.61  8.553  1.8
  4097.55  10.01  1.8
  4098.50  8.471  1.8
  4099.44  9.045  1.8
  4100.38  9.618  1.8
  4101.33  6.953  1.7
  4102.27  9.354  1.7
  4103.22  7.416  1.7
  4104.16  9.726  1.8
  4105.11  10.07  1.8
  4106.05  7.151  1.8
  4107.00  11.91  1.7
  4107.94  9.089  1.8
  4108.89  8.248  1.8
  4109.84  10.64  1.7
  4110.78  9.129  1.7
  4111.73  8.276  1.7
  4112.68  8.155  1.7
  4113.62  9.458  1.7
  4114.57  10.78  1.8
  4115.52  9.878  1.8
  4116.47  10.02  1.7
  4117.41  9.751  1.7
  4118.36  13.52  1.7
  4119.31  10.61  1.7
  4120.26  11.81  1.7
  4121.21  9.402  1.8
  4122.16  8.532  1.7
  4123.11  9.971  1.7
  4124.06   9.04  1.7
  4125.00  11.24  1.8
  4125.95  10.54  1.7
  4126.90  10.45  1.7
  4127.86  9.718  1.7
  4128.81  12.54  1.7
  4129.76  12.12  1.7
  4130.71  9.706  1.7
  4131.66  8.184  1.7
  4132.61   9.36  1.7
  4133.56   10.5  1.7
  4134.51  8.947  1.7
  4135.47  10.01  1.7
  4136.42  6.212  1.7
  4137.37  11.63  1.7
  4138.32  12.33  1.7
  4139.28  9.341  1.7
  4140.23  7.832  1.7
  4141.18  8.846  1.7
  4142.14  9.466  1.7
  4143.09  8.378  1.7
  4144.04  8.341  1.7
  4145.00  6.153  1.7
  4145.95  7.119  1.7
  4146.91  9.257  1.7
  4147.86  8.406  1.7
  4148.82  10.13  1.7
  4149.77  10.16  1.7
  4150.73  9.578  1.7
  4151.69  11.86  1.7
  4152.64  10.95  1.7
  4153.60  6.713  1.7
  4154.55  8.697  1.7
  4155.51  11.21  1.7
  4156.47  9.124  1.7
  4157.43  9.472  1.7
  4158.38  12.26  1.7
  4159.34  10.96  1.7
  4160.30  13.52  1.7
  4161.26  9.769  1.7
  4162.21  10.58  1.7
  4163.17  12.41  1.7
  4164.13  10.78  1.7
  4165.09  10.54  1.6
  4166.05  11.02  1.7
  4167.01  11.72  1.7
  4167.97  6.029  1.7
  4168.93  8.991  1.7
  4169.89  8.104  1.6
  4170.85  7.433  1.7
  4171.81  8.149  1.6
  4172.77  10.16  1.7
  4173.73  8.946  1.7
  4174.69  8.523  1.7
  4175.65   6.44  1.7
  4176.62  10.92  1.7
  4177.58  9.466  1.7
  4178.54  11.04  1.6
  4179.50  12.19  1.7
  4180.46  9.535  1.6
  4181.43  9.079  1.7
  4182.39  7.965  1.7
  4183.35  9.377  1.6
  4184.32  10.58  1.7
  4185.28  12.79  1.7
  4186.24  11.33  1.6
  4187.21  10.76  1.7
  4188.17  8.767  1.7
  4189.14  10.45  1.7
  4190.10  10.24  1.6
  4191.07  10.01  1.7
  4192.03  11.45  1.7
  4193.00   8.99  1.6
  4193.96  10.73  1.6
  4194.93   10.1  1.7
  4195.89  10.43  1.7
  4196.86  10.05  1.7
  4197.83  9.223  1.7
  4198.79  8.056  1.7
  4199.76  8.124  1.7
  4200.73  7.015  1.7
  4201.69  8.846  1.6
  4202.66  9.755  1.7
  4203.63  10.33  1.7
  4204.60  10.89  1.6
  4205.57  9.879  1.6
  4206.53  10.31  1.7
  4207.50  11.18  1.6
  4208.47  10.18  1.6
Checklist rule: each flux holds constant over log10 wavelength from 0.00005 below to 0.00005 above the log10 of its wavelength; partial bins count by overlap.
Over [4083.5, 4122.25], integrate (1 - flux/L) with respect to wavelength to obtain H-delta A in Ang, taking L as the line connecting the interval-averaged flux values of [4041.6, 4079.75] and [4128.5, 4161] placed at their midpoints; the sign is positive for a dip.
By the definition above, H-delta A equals -1.2 Ang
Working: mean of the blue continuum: 9.24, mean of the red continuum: 9.67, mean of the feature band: 9.74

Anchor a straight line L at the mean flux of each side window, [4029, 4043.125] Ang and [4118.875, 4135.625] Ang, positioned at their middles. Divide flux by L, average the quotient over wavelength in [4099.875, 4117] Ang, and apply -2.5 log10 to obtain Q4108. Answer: 0.11 mag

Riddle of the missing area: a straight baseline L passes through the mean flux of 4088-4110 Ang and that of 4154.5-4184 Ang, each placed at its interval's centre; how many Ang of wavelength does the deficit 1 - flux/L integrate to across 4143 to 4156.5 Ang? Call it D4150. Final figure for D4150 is 0.88 Ang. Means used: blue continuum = 9.43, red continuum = 9.84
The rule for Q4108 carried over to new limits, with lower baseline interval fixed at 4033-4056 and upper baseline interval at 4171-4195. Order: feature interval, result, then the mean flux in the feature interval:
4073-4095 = 0.062 mag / 9.53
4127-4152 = 0.058 mag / 9.46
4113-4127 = -0.031 mag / 10.3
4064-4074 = 0.146 mag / 8.85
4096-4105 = 0.140 mag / 8.84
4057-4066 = 0.132 mag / 8.98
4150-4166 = -0.063 mag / 10.5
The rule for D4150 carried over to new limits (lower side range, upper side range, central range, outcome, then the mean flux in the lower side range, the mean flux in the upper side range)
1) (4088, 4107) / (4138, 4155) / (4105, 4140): -2.7 Ang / 9.4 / 9.06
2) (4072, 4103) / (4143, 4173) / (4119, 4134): -1.2 Ang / 9.31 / 9.64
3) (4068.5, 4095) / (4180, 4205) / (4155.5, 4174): -0.6 Ang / 9.52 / 9.8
